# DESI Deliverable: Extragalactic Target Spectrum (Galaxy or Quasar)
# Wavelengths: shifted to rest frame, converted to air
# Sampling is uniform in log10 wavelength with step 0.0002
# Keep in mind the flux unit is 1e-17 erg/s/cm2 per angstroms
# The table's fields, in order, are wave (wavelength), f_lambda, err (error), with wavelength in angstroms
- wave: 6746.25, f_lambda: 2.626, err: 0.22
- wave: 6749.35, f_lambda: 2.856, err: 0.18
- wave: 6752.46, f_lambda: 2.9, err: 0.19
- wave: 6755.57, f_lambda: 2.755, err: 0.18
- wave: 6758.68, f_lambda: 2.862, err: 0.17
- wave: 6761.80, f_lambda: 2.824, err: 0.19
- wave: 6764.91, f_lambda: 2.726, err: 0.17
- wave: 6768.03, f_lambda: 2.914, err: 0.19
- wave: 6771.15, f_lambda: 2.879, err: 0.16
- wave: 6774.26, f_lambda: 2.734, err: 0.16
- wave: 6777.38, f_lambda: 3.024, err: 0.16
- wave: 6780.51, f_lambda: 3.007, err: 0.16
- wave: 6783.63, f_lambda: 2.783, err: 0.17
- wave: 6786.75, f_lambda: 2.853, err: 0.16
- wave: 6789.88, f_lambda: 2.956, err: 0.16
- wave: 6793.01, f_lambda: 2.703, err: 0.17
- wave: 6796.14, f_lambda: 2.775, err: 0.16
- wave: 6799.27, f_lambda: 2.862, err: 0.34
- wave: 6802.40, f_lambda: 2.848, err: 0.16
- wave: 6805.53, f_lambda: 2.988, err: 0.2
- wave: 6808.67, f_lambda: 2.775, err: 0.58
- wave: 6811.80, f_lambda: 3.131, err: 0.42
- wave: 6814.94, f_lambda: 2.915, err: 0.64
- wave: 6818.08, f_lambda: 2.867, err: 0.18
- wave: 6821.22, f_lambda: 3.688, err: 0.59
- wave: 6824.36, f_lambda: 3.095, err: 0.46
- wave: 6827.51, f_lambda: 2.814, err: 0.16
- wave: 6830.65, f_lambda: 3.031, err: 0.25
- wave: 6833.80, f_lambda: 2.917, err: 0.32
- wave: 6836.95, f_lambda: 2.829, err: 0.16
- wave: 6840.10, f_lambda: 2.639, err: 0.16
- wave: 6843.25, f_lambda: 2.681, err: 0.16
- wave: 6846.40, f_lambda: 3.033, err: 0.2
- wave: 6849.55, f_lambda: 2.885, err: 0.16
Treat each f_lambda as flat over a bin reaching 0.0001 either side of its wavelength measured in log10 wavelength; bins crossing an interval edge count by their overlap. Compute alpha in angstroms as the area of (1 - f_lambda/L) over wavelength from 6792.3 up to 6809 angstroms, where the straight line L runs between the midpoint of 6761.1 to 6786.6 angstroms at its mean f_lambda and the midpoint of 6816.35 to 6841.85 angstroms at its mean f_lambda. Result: 0.5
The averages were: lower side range 2.86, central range 2.84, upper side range 2.98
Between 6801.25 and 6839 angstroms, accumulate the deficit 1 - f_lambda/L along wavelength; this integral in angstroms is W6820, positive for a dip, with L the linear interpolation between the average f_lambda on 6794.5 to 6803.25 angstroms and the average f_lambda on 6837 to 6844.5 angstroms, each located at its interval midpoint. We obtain -3.15 angstroms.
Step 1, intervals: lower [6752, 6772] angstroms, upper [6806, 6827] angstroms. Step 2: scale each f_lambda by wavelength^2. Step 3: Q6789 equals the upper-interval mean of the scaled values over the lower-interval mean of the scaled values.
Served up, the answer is 1.1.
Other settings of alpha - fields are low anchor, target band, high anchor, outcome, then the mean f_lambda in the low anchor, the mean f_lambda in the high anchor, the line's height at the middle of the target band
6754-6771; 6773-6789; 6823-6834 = -0.14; 2.82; 2.97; 2.86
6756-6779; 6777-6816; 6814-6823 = 1.81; 2.85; 3.17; 3.03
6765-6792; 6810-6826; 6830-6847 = -1.59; 2.88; 2.83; 2.85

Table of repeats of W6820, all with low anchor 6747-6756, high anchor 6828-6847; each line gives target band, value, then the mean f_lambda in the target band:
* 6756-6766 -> 0.1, 2.8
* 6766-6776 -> 0.0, 2.84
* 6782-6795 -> 0.1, 2.82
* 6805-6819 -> -0.5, 2.93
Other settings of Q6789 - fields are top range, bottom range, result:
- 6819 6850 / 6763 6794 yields 1.05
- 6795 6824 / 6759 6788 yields 1.06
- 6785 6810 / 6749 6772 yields 1.01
